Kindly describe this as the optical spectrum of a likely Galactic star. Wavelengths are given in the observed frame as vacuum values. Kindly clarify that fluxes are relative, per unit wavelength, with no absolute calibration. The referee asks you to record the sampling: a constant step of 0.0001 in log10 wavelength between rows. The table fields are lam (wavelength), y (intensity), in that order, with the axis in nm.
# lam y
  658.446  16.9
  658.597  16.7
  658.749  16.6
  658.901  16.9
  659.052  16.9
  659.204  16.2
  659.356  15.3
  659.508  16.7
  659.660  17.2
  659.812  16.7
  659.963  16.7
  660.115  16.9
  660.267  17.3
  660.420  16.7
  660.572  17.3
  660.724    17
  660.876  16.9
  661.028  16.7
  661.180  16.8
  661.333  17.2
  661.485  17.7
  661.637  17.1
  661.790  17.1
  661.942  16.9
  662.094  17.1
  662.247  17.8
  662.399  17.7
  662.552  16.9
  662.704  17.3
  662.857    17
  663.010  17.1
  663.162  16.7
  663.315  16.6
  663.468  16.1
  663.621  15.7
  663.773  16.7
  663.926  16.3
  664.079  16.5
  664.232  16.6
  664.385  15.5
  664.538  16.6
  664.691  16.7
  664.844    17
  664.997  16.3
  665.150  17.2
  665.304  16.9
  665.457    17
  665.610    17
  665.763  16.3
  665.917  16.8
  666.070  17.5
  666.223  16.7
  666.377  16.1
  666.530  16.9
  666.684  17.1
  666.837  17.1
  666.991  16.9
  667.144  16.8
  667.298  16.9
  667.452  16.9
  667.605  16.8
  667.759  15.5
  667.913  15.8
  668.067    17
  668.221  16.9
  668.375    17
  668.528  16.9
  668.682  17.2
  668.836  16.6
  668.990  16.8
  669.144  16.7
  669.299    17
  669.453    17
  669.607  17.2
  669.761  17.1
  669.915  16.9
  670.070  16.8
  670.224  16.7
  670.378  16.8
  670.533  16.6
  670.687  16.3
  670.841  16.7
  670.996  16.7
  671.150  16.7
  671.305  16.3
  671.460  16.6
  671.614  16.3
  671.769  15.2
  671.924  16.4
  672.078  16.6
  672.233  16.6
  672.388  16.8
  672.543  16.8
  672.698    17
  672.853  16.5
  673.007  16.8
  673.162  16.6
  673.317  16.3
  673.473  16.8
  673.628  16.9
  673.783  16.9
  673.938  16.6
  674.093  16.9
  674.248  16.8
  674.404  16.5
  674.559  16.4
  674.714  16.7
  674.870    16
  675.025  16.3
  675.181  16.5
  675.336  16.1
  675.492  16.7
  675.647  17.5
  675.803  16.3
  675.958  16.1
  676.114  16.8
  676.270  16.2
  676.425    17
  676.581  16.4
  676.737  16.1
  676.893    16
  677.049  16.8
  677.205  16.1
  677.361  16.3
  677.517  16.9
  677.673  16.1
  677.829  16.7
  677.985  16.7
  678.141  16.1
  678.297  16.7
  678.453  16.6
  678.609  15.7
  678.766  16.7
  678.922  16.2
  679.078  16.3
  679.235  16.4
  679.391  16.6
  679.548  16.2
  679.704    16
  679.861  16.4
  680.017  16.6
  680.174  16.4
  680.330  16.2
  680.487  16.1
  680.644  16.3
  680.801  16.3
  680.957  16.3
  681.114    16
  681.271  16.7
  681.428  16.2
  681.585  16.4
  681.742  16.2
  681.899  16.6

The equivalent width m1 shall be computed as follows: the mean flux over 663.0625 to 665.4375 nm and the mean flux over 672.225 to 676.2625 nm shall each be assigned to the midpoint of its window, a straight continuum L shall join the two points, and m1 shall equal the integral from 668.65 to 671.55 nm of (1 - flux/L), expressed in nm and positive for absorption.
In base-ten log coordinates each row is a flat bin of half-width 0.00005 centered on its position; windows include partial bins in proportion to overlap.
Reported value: -0.03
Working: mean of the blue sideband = 16.5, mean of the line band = 16.8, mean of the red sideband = 16.6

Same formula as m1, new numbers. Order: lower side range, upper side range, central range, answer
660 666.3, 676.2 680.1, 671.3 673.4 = 0.010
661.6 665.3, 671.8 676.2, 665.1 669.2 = -0.019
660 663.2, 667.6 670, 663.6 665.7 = 0.046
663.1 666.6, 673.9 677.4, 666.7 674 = -0.068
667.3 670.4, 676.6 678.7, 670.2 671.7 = 0.011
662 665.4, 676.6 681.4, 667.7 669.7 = -0.017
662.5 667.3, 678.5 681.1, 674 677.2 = -0.017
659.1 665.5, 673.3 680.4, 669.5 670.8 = -0.014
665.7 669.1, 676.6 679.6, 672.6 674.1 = -0.016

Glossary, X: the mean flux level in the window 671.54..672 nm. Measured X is 15.9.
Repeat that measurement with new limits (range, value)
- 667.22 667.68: 16.9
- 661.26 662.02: 17.2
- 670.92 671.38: 16.6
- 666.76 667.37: 16.9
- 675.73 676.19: 16.4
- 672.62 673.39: 16.7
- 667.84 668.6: 16.7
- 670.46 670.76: 16.5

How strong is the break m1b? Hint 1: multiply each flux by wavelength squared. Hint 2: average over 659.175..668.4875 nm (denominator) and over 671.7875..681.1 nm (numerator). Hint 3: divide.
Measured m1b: 1.02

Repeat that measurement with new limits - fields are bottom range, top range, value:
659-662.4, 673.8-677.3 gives 1.02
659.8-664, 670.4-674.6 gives 1.01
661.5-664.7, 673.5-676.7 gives 1.02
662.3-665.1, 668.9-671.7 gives 1.02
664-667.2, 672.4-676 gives 1.02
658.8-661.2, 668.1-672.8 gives 1.03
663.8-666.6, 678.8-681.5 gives 1.02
